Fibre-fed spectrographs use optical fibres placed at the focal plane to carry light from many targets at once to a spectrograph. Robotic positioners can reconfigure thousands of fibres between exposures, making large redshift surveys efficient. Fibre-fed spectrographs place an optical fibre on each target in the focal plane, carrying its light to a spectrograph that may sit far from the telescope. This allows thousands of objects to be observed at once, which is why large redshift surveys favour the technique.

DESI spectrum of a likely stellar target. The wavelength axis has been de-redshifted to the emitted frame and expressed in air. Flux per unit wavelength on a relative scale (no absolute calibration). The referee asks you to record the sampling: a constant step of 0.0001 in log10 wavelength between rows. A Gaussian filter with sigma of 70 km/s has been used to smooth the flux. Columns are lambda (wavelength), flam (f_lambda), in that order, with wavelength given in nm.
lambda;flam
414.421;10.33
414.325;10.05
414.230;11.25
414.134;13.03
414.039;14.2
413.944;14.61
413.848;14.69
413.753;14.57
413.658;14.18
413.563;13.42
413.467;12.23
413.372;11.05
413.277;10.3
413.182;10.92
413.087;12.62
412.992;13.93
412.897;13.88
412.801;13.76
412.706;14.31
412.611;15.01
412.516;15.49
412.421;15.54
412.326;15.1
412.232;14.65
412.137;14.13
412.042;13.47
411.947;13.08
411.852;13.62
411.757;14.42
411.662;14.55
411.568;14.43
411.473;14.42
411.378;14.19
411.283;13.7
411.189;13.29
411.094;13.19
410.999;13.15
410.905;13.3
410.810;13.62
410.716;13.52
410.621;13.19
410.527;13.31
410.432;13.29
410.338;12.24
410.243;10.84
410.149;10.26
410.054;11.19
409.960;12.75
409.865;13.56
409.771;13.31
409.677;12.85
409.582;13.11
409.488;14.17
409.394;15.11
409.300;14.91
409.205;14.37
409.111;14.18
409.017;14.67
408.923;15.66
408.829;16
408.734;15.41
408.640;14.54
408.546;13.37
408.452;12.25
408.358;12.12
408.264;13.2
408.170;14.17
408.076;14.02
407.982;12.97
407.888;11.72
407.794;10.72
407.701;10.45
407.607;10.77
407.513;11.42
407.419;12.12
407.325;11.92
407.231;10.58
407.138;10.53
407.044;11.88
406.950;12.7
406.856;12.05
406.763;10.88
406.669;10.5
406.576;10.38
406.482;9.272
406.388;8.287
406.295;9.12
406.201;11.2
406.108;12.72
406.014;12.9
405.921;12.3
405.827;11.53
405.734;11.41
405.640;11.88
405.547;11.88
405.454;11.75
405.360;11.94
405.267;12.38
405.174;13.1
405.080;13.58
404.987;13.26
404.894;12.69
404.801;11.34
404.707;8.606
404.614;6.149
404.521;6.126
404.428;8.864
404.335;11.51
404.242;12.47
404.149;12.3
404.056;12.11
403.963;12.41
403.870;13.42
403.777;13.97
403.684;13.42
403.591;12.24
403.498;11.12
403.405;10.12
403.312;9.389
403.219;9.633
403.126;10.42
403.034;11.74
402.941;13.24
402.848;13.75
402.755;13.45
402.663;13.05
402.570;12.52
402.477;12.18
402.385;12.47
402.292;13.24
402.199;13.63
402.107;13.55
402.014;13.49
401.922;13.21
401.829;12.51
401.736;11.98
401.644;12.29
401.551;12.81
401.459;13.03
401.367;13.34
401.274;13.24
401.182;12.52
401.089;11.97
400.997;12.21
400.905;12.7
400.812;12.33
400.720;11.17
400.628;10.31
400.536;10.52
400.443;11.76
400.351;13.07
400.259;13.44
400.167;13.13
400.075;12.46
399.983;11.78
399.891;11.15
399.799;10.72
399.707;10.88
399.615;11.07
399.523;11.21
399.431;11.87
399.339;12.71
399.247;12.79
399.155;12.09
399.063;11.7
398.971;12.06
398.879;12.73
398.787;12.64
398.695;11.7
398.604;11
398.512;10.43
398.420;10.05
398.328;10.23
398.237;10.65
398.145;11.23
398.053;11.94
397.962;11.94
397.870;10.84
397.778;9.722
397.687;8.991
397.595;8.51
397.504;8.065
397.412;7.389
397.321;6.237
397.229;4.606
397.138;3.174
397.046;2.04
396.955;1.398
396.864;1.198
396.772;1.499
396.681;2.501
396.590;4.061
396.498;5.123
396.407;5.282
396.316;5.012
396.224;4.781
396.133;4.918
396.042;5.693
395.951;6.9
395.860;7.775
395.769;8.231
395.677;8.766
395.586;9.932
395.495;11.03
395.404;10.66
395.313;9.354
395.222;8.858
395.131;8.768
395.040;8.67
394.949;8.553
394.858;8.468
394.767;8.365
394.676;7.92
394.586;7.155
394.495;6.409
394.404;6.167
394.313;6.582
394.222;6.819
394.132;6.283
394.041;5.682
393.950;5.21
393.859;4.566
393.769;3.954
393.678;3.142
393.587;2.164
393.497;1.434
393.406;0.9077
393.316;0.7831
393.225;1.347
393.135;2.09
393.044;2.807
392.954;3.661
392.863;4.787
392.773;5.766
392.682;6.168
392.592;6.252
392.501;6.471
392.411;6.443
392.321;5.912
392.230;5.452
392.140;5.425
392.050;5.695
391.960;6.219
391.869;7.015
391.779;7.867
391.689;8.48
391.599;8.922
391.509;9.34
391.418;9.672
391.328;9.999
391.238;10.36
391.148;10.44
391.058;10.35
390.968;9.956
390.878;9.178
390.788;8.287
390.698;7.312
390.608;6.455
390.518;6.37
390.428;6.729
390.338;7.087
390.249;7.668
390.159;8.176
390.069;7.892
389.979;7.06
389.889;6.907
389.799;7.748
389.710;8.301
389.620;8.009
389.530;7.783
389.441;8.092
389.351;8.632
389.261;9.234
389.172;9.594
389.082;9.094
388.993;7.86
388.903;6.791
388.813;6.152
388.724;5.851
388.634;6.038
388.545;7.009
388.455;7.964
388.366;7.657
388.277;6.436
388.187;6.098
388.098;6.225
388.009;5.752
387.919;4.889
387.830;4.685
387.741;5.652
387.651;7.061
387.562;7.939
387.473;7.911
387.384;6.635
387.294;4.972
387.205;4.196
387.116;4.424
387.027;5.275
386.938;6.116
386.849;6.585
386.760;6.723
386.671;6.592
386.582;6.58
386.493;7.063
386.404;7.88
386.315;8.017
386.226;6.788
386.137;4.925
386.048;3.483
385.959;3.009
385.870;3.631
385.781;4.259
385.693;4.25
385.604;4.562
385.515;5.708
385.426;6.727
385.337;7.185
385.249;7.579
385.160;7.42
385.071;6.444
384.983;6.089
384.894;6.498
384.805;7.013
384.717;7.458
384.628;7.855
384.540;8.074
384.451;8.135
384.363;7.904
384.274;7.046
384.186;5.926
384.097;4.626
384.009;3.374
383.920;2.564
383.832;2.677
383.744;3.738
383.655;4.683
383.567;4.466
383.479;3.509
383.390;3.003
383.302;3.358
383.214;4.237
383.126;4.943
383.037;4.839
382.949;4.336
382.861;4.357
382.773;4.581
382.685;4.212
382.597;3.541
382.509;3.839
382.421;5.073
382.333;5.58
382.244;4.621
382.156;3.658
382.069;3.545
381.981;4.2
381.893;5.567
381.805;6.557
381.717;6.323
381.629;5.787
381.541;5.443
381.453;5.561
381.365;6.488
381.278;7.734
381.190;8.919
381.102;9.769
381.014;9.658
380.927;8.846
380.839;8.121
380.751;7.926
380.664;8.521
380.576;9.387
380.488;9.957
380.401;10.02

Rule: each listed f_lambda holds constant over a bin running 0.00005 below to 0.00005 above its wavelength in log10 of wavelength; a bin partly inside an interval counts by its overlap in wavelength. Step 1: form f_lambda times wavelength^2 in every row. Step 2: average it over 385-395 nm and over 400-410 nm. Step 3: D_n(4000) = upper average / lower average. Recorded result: 2.0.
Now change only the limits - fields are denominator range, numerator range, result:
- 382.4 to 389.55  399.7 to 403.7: 2.23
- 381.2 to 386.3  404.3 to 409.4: 2.55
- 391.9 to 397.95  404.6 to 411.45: 2.26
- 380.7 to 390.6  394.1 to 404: 1.74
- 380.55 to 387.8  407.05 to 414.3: 2.60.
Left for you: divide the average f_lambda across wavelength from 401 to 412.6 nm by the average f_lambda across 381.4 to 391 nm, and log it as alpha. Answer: 2.1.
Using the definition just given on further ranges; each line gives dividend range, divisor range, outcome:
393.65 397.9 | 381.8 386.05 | 1.27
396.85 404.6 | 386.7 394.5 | 1.71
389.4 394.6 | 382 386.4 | 1.24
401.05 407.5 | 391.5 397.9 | 1.97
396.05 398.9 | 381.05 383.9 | 1.48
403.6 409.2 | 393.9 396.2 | 1.56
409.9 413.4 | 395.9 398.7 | 1.92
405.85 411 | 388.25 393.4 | 1.77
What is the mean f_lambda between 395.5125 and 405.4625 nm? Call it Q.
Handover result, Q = 10.5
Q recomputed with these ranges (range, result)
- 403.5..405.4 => 11.6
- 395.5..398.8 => 7.34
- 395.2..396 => 9.05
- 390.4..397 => 6.33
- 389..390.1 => 8.19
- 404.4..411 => 12.2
